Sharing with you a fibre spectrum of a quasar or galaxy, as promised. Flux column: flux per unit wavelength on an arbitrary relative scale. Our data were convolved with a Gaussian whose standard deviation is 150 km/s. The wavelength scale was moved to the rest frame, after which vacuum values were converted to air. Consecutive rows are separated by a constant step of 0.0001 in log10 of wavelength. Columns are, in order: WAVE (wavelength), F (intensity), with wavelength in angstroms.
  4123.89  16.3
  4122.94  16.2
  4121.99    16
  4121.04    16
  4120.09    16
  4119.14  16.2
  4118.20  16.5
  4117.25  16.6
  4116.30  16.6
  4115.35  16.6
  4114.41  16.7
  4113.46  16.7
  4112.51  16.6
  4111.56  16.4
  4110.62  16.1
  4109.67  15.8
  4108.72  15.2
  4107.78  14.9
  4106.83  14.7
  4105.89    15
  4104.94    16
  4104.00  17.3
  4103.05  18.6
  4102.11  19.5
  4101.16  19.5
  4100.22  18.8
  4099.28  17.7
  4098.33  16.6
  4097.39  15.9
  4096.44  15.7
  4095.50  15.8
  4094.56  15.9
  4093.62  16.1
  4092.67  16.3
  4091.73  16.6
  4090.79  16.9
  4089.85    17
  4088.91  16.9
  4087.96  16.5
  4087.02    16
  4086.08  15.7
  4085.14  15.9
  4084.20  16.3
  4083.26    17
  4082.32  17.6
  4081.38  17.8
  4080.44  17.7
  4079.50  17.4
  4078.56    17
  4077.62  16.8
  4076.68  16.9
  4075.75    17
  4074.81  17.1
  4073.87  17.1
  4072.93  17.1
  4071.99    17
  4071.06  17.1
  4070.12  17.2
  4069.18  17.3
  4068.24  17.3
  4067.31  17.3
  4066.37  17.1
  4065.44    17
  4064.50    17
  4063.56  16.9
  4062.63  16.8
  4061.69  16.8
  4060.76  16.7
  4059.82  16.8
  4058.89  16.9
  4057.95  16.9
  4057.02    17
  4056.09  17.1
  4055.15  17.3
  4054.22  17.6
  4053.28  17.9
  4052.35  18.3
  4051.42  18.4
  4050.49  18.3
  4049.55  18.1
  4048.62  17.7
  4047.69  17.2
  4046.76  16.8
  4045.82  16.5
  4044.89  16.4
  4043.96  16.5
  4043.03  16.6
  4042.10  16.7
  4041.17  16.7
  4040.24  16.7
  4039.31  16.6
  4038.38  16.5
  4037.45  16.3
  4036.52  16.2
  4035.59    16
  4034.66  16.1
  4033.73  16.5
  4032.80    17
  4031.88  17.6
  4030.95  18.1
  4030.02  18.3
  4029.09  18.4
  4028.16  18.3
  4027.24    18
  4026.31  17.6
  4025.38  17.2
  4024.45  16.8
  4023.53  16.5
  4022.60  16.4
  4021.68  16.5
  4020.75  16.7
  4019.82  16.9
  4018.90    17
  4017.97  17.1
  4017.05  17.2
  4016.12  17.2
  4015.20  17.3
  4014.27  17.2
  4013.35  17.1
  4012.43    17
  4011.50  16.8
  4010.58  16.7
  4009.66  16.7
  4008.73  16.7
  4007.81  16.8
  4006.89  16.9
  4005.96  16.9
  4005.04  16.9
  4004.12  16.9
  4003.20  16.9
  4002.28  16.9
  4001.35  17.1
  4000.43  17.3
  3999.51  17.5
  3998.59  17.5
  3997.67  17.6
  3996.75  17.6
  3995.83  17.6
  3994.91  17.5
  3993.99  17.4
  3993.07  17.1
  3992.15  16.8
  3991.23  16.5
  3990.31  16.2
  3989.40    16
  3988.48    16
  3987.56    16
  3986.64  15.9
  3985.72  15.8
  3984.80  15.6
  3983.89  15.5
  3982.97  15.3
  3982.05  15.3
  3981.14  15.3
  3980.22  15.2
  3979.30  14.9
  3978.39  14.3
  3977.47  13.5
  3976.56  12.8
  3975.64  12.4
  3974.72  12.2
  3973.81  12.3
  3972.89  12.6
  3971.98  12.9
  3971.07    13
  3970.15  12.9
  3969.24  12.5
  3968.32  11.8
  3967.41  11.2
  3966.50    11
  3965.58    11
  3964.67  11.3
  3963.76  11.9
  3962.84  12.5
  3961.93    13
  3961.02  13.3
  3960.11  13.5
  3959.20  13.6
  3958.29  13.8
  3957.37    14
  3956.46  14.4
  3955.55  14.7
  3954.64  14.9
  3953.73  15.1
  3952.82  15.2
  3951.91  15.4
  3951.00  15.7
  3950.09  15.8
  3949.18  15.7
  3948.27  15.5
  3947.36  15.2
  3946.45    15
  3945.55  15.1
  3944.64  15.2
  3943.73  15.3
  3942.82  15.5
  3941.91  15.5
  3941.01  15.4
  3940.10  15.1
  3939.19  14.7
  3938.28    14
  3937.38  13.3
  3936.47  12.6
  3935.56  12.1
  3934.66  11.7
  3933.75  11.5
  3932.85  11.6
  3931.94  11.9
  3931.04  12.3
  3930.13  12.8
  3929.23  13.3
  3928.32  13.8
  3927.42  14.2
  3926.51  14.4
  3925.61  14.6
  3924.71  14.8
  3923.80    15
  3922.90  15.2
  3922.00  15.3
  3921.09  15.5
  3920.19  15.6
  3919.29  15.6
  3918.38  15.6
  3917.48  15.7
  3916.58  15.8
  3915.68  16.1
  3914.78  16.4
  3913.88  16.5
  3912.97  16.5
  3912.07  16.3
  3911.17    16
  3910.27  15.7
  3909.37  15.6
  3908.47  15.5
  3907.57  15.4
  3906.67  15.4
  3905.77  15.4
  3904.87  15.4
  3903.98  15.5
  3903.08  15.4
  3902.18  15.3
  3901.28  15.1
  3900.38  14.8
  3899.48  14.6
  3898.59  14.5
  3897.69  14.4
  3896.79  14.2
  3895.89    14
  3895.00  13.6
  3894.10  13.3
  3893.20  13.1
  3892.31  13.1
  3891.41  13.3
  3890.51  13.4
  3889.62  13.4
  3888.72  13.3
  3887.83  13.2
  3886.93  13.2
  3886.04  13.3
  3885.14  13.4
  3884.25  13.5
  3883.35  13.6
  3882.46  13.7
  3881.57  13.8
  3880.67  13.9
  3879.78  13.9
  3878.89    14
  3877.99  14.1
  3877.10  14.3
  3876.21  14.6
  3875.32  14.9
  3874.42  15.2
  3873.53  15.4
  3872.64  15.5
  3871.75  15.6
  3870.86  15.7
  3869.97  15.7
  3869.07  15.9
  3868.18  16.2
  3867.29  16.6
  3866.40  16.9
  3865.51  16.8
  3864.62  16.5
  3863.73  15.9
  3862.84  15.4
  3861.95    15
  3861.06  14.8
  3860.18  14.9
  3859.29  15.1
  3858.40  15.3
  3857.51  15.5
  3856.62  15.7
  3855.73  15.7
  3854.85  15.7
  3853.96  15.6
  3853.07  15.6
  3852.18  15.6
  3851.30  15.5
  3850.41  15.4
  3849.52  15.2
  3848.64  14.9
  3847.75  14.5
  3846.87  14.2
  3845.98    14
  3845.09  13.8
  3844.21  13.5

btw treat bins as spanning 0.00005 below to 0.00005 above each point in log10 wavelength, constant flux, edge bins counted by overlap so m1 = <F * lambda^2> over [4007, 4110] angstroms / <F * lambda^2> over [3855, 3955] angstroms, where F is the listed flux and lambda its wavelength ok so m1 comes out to 1.24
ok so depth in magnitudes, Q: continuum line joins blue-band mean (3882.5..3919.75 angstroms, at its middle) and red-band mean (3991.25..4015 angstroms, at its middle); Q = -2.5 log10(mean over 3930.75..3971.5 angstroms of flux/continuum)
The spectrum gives 0.16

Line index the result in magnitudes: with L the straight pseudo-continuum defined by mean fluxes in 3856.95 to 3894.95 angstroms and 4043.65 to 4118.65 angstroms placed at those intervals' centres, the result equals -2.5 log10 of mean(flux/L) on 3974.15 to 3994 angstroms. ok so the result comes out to 0.043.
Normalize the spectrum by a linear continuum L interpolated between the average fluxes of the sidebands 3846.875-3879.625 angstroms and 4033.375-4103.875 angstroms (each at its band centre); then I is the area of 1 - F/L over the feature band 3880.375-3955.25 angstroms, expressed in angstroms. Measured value 6.1 angstroms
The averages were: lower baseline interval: 15.4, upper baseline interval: 17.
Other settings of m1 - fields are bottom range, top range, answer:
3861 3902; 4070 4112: 1.28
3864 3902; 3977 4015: 1.21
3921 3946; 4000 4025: 1.26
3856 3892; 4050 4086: 1.28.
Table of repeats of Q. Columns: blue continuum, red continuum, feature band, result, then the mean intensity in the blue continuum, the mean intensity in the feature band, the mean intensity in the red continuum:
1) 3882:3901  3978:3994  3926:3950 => 0.06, 13.7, 14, 15.8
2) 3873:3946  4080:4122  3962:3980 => 0.21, 14.4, 12.5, 16.6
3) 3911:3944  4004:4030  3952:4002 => 0.10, 14.5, 14.6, 17.1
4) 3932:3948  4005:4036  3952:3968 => 0.12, 14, 13.2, 17.1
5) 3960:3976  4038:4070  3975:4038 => -0.15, 12.3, 16.6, 17.1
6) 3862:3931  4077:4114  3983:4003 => -0.07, 14.8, 16.7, 16.7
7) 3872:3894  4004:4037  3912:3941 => 0.04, 13.9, 14.4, 17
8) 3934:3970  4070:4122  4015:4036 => -0.12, 13.9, 17.2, 16.7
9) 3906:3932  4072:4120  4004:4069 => -0.06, 15.1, 17.1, 16.7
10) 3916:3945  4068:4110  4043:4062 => -0.07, 14.2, 17.2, 16.8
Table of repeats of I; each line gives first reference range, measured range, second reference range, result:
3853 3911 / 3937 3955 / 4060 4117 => 0.32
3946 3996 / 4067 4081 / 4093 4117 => -0.94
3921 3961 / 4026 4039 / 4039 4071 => -0.50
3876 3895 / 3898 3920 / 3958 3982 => -3.60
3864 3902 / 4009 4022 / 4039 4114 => -0.66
